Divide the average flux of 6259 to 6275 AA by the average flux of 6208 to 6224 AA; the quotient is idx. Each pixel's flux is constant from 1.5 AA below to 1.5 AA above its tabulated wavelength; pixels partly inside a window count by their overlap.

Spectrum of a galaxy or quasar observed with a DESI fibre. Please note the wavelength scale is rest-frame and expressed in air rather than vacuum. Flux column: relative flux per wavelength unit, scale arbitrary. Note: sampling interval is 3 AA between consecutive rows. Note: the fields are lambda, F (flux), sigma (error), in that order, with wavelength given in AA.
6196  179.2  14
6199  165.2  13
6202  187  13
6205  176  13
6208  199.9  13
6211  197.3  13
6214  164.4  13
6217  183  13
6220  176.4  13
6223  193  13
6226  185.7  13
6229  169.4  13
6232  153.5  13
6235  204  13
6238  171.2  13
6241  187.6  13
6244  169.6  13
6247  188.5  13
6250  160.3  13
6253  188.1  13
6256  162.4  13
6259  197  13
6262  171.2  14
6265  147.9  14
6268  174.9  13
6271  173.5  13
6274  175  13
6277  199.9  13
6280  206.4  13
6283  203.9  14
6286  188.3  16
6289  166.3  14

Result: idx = 0.93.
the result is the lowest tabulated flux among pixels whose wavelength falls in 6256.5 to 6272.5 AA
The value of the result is 147.9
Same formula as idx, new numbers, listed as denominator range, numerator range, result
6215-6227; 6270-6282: 1.03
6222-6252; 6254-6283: 1.01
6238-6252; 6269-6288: 1.08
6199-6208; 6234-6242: 1.03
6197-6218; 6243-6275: 0.95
